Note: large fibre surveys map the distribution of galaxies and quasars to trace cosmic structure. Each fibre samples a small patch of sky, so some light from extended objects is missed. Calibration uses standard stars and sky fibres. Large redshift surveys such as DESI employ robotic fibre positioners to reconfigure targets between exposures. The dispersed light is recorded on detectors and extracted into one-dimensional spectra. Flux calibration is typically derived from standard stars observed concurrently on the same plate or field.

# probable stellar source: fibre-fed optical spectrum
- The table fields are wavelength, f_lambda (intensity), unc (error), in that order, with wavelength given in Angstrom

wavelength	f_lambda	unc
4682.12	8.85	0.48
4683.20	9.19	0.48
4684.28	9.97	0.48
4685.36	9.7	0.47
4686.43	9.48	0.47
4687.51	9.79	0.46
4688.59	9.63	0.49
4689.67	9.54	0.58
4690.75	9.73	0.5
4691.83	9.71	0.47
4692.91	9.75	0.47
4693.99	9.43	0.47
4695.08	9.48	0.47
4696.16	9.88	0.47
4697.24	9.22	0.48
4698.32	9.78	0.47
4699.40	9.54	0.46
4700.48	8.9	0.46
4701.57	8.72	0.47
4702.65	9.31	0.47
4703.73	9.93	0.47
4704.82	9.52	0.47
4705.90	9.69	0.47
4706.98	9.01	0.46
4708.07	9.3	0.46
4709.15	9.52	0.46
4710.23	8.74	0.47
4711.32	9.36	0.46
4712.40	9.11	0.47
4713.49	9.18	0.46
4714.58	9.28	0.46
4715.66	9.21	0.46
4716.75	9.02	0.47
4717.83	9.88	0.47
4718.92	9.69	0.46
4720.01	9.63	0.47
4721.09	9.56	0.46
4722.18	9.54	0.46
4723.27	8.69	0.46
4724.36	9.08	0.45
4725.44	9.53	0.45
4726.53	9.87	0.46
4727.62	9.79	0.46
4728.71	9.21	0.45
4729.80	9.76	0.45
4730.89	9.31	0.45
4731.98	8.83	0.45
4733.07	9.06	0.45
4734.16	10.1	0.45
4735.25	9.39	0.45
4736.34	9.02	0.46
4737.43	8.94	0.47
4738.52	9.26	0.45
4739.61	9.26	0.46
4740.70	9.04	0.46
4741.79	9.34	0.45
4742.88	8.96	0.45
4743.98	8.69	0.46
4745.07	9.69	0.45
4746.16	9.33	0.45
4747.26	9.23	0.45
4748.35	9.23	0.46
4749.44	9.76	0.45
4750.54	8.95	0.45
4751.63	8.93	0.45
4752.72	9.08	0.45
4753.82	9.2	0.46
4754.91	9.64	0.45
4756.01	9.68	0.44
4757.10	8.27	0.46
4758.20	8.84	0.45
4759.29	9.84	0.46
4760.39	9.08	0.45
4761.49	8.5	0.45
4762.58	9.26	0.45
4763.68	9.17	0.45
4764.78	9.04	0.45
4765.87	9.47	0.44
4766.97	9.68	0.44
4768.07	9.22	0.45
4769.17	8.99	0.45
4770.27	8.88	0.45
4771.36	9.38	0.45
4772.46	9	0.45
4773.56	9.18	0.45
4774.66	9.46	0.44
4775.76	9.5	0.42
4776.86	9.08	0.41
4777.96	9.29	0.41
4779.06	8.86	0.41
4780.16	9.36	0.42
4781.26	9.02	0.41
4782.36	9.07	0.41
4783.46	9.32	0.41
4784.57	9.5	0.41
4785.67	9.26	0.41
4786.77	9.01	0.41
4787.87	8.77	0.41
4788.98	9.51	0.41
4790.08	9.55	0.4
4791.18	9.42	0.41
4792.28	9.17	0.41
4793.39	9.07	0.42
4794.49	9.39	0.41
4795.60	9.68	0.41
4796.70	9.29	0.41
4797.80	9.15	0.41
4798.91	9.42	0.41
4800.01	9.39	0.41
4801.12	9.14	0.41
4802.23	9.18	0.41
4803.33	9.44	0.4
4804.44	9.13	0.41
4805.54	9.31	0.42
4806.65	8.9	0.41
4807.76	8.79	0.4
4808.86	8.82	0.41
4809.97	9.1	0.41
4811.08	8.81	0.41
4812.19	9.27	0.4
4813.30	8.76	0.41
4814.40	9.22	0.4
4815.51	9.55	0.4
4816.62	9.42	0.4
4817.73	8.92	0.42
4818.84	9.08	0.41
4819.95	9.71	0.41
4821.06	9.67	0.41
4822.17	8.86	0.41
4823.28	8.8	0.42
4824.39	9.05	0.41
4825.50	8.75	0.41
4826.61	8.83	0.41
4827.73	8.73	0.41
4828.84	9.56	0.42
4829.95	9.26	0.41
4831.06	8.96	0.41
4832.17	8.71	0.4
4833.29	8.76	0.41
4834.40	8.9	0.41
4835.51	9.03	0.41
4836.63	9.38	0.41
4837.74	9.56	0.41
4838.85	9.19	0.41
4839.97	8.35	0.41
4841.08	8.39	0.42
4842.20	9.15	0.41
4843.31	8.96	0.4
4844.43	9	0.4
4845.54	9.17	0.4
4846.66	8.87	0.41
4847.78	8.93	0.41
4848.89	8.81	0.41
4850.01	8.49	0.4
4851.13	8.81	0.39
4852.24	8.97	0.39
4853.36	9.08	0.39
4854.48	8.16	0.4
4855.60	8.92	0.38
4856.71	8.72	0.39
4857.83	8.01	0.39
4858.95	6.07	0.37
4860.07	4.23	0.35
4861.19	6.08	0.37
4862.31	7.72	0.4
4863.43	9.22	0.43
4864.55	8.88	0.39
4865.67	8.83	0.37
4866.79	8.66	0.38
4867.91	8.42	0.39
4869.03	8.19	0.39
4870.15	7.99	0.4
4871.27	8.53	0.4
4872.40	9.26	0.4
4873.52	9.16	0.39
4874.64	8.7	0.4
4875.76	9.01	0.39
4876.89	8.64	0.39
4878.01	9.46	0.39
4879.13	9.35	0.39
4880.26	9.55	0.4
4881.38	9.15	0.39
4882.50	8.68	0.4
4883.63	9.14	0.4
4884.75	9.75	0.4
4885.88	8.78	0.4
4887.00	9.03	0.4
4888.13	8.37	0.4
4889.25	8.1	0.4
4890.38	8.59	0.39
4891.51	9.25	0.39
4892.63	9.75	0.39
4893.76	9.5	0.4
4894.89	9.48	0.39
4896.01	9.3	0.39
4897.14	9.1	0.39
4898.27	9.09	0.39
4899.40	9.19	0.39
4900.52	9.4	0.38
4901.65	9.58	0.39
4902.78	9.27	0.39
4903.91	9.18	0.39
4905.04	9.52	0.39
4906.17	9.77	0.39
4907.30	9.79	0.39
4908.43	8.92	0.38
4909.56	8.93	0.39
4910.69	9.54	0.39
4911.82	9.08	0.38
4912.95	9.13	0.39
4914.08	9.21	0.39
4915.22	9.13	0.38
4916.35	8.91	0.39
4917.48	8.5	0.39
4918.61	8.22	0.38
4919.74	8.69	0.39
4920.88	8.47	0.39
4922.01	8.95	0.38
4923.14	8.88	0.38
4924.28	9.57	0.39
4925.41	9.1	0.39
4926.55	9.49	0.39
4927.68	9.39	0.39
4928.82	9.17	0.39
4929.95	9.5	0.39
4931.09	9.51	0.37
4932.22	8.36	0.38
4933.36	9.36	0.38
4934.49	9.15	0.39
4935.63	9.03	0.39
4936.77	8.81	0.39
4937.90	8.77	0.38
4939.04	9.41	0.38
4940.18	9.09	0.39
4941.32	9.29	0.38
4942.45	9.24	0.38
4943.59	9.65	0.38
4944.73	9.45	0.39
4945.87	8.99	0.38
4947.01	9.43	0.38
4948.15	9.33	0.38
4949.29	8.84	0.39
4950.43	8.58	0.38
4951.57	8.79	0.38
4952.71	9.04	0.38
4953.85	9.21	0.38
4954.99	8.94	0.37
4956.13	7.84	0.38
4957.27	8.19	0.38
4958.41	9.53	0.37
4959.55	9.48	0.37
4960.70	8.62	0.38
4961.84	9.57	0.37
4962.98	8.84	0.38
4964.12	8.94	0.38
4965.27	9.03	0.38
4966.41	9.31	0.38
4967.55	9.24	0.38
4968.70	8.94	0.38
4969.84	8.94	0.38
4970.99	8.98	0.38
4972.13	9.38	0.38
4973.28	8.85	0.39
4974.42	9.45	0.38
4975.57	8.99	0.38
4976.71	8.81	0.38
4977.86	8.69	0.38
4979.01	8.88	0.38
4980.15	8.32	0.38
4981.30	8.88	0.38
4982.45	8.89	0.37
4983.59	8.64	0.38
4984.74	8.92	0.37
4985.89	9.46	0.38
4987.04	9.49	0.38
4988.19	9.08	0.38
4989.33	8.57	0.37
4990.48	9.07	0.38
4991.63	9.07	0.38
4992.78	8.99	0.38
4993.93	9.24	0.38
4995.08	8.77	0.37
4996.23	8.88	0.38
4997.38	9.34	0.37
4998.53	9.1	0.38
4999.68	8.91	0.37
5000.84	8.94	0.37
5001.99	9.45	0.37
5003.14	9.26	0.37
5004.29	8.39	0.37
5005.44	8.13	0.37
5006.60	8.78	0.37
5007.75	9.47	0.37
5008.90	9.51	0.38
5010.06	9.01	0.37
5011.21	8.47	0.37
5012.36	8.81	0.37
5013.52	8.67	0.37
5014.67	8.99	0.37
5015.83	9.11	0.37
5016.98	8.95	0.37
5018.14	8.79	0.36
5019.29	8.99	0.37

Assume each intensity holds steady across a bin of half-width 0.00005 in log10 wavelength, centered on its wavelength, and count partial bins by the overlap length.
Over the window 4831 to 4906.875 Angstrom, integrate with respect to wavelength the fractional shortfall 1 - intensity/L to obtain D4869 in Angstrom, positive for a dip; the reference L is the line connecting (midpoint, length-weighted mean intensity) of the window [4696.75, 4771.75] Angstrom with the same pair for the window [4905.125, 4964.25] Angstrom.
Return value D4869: 2.8 Angstrom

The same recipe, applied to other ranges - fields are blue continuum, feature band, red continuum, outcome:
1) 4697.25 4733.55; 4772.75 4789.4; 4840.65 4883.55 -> -0.4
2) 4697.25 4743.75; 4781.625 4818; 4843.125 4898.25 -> -0.9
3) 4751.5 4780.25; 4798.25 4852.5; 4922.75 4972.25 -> 0.6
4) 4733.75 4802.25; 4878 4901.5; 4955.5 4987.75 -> -0.2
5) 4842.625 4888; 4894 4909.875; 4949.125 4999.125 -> -1.1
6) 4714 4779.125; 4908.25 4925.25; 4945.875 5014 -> 0.2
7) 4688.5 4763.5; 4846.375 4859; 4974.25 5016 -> 0.8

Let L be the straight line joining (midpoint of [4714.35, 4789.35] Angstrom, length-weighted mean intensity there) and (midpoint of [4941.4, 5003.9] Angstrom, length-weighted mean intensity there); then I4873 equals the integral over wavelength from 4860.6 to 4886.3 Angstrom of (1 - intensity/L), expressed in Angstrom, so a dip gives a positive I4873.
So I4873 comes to 1.08 Angstrom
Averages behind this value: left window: 9.25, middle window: 8.74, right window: 9.02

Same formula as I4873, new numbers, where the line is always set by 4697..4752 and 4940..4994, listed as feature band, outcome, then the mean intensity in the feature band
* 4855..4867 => 1.85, 7.73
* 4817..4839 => 0.24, 9.09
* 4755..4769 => 0.13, 9.18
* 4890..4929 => -0.37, 9.17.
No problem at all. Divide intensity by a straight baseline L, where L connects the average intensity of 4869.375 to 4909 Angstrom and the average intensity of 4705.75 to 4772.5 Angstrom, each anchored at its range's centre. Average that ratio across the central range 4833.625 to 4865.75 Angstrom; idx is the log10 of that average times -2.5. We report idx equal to 0.08 mag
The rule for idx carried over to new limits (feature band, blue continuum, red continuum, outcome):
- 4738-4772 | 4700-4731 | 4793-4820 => 0.01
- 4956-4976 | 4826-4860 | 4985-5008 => -0.01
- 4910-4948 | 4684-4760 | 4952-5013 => -0.01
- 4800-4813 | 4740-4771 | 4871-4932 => 0.01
